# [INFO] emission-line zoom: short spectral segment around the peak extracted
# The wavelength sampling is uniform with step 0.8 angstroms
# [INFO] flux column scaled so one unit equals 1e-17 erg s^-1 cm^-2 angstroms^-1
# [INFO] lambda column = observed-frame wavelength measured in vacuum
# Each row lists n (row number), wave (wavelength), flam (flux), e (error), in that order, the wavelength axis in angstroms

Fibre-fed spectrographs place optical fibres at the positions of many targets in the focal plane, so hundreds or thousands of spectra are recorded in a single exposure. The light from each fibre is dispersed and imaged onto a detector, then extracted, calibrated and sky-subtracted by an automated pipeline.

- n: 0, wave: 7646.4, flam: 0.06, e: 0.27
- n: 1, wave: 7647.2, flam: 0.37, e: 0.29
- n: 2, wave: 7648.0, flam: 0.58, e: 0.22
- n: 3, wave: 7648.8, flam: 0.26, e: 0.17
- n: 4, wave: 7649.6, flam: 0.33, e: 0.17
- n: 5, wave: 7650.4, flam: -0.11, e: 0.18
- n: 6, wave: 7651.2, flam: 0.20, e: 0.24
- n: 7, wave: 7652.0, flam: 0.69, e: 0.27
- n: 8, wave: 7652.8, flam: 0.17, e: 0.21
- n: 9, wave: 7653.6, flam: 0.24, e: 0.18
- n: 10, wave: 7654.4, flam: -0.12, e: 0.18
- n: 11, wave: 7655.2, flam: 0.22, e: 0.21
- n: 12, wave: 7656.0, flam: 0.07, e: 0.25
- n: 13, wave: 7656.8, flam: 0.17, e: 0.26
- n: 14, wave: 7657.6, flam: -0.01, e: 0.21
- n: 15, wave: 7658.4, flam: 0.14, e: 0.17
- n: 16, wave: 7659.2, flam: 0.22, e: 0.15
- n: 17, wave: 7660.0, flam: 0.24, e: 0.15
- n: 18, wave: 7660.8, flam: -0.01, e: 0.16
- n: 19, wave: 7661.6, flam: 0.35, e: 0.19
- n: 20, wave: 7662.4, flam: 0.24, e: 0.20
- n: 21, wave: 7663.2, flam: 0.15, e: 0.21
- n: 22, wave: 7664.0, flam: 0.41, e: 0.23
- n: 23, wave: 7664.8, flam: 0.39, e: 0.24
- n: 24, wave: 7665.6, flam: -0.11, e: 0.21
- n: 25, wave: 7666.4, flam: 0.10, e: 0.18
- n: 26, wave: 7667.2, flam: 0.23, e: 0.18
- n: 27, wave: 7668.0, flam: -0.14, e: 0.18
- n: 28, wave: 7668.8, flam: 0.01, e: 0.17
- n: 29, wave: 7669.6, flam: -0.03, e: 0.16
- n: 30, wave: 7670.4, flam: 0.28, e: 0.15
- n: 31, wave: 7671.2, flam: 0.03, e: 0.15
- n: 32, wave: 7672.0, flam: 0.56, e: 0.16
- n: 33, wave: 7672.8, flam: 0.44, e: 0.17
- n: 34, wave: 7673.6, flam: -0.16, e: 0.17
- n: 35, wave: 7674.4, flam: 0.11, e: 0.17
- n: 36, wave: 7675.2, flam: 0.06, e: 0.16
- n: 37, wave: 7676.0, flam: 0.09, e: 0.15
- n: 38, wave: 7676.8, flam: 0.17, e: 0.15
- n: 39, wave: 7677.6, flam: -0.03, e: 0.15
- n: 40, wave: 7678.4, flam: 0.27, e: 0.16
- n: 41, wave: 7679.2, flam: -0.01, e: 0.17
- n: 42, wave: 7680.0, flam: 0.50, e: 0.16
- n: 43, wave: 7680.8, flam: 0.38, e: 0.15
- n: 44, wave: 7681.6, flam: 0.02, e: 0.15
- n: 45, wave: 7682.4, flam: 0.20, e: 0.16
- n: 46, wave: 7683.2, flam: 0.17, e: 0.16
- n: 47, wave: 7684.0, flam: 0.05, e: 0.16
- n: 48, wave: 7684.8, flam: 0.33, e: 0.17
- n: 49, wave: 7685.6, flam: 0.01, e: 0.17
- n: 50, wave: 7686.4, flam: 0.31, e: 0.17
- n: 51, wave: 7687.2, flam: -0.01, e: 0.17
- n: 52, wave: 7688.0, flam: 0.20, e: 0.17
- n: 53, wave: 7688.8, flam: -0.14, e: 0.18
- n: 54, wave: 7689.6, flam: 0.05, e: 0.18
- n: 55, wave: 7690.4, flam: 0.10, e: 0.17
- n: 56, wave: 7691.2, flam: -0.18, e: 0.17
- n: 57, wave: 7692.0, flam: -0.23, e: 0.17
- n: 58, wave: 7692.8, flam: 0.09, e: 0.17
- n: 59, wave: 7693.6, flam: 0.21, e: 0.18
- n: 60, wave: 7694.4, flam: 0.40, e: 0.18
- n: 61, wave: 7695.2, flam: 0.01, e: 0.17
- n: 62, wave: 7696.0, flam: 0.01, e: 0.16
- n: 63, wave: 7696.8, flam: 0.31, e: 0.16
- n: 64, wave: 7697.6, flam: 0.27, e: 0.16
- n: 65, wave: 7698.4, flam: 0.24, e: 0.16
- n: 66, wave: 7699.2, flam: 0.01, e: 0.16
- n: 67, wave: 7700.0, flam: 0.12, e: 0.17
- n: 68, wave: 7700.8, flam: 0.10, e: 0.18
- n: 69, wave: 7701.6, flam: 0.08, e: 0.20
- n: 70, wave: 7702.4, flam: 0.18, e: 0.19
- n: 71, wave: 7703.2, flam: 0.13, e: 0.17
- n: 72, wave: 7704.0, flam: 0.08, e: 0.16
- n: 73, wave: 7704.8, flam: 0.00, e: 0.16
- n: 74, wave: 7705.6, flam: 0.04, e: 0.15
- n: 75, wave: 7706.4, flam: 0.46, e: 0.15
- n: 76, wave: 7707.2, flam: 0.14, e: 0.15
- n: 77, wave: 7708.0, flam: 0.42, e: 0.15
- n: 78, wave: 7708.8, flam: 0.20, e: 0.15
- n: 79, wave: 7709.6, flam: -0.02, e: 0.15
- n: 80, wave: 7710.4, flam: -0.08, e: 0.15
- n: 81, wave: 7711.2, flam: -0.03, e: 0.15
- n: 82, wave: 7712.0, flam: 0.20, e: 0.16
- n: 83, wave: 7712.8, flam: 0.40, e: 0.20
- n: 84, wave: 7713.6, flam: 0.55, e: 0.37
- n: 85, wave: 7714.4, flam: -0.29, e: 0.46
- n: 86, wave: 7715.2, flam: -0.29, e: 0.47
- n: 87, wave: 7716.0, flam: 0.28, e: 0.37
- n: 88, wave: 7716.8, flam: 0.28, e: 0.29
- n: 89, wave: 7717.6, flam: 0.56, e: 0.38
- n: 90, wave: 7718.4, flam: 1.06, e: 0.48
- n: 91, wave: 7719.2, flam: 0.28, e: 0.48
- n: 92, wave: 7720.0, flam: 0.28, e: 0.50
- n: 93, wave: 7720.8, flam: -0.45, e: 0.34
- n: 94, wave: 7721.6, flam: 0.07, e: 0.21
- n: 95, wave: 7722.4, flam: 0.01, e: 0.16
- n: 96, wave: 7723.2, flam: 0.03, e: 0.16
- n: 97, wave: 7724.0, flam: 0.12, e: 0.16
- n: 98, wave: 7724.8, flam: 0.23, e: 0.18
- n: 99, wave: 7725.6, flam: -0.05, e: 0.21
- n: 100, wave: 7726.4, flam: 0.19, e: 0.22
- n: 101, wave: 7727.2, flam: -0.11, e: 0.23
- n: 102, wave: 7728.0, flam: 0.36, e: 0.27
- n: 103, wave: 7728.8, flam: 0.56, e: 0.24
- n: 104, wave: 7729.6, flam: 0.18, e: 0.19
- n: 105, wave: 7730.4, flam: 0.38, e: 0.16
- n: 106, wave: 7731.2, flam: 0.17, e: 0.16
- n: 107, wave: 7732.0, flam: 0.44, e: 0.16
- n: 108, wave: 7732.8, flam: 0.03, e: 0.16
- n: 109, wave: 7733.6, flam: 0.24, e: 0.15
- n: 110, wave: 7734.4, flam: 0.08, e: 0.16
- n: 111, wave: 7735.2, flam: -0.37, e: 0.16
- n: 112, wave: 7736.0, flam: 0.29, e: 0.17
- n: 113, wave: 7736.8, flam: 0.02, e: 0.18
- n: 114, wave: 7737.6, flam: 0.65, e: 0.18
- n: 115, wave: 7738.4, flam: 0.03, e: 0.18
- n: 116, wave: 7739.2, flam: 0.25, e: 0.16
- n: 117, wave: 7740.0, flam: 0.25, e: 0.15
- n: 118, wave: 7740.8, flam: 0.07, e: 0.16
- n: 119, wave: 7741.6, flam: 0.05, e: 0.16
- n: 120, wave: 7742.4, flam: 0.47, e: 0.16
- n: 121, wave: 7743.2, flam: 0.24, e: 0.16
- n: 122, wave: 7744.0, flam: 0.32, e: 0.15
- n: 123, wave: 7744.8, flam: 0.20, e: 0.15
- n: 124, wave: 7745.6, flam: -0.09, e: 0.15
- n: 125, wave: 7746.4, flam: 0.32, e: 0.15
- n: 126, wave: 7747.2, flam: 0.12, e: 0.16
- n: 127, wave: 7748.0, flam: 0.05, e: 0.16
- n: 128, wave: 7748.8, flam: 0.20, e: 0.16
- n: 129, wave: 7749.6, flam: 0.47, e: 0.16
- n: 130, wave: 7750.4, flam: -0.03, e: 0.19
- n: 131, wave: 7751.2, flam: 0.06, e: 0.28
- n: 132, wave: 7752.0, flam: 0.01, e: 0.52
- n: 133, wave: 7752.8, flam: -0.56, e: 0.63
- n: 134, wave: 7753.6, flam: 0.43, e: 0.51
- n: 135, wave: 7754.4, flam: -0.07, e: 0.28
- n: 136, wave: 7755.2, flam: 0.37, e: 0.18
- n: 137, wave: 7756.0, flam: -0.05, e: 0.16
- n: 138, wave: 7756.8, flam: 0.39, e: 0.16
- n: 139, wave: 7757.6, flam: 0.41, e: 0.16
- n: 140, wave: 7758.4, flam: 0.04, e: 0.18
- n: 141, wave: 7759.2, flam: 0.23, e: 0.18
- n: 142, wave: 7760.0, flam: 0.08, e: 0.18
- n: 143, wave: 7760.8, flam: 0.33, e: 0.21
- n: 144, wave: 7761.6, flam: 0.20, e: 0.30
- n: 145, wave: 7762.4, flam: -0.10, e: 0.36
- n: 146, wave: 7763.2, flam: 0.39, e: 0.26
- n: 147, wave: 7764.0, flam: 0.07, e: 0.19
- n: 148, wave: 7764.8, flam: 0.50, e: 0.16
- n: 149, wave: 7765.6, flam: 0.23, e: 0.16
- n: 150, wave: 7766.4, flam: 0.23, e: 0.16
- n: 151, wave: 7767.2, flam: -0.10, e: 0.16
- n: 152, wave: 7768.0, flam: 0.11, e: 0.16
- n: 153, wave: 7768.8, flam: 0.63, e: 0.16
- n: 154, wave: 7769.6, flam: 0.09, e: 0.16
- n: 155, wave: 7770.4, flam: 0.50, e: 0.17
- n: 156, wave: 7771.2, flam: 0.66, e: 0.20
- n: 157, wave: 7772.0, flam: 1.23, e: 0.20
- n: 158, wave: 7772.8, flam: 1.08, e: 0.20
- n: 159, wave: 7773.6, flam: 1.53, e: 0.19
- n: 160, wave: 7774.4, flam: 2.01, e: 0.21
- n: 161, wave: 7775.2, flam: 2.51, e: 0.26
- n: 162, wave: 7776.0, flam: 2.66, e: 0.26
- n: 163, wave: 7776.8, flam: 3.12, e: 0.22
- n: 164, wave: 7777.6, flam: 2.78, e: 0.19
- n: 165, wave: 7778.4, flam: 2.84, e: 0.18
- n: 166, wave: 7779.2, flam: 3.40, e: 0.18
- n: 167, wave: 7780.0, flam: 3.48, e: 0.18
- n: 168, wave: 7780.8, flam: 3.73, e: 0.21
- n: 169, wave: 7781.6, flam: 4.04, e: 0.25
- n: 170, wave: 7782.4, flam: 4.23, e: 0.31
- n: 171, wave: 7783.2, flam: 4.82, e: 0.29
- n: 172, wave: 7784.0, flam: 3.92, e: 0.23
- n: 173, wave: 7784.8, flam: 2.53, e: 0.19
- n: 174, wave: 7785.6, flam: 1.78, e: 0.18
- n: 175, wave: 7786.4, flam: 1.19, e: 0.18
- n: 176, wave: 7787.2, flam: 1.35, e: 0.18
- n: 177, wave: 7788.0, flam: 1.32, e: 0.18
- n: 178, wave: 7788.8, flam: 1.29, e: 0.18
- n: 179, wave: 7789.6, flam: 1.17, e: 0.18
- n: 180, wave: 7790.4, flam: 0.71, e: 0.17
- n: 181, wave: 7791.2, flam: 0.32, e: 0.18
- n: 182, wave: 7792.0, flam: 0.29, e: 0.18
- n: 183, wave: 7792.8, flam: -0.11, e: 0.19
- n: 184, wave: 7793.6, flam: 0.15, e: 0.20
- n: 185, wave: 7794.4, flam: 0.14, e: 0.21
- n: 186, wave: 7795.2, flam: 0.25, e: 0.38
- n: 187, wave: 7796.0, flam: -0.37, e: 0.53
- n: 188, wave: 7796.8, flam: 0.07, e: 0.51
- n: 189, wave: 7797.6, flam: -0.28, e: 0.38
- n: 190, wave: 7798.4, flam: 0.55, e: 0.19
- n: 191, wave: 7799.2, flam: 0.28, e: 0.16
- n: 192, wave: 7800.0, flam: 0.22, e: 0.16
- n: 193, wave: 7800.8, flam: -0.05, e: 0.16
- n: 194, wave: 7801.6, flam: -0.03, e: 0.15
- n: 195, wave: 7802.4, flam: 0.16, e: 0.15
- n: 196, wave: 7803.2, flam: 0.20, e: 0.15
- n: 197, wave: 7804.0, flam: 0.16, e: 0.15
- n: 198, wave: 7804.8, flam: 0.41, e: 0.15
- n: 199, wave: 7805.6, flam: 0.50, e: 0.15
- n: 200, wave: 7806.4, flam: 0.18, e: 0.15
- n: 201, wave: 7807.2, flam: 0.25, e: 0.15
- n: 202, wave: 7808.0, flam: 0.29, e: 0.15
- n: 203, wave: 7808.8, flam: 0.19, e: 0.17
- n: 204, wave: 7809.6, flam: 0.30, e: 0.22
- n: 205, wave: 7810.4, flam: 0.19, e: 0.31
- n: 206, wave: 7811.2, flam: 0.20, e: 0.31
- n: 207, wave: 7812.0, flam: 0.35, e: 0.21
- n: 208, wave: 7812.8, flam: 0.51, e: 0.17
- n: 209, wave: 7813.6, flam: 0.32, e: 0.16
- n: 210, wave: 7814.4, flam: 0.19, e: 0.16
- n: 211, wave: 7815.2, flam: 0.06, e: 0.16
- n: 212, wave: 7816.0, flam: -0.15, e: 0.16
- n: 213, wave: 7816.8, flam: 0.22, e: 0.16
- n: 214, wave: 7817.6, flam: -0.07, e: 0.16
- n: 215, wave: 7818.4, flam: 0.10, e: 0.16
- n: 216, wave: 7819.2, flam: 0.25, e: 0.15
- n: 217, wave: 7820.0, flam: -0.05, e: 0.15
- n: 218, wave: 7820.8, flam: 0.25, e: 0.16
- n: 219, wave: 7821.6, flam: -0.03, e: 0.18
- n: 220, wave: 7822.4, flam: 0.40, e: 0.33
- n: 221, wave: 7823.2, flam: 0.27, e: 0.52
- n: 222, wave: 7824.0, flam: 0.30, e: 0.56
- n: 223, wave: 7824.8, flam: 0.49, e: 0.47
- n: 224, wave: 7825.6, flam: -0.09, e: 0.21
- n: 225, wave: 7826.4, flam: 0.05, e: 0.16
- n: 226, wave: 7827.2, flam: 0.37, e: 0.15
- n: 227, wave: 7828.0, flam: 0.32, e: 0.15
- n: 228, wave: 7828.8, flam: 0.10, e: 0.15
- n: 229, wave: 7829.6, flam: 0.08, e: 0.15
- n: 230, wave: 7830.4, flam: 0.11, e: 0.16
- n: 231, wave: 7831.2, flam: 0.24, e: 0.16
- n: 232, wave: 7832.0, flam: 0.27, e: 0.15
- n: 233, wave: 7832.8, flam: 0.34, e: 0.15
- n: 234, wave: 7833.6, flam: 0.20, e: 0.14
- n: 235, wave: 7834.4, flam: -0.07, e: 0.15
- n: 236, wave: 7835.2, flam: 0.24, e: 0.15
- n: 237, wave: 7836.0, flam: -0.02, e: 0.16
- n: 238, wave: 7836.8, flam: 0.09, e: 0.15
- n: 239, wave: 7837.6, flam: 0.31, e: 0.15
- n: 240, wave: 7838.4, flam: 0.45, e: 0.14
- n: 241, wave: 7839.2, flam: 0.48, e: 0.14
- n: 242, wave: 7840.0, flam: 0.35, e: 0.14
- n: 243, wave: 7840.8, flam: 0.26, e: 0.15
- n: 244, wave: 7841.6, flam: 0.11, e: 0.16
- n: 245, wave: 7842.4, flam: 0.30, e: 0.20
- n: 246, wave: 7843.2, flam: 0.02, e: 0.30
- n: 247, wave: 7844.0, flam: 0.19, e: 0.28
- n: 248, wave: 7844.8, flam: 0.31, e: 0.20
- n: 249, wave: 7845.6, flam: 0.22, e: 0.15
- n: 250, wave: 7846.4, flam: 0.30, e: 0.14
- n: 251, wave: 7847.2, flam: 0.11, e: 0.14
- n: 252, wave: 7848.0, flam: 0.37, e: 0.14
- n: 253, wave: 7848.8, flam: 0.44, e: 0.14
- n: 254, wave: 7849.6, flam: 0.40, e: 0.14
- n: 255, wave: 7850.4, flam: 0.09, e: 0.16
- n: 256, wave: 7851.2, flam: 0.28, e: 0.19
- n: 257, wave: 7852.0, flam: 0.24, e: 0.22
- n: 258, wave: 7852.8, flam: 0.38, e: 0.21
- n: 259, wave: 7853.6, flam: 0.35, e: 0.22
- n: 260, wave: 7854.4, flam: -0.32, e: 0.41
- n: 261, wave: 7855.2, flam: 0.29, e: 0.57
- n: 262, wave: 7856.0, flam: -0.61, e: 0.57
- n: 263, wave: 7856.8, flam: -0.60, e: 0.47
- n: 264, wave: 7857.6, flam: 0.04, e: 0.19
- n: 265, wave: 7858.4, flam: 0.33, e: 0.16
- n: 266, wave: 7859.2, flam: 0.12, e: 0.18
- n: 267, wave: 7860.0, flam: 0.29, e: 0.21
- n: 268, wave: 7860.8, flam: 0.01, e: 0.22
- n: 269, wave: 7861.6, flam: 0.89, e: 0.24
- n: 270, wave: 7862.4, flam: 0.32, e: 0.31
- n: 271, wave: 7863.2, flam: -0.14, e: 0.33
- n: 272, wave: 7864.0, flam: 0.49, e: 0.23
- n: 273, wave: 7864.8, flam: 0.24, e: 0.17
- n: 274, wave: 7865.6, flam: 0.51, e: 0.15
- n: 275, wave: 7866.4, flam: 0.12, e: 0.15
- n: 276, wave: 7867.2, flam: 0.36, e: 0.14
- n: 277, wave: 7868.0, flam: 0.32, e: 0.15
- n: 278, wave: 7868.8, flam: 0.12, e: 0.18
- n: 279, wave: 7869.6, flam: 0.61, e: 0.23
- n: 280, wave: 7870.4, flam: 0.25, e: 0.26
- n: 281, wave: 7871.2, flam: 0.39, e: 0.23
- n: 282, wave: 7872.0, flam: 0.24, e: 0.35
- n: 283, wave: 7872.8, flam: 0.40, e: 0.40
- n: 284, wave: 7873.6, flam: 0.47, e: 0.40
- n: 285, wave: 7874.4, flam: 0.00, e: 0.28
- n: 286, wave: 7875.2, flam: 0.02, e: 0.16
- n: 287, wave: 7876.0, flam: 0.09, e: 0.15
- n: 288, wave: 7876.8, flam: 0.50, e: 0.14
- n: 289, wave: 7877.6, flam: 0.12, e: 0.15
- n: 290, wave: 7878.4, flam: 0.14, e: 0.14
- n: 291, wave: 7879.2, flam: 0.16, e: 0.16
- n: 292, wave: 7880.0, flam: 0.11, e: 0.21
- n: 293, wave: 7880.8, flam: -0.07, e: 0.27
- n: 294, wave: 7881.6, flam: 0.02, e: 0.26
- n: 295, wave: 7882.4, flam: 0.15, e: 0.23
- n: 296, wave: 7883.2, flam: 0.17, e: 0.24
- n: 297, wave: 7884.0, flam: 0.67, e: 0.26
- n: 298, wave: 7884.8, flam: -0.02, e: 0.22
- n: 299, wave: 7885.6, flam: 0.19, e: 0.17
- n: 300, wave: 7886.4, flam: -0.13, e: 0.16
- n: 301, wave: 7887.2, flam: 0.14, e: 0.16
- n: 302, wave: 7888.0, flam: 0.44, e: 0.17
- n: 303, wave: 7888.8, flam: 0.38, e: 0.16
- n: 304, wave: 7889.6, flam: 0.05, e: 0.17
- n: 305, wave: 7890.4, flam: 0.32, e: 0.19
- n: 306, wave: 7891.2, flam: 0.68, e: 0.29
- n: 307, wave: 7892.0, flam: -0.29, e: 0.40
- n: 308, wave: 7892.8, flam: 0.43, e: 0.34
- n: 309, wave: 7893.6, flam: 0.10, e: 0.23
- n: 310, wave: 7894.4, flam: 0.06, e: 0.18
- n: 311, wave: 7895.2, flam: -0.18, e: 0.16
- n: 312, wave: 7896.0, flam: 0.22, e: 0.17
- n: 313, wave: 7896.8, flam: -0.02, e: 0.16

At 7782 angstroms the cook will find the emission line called [O II] 3727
